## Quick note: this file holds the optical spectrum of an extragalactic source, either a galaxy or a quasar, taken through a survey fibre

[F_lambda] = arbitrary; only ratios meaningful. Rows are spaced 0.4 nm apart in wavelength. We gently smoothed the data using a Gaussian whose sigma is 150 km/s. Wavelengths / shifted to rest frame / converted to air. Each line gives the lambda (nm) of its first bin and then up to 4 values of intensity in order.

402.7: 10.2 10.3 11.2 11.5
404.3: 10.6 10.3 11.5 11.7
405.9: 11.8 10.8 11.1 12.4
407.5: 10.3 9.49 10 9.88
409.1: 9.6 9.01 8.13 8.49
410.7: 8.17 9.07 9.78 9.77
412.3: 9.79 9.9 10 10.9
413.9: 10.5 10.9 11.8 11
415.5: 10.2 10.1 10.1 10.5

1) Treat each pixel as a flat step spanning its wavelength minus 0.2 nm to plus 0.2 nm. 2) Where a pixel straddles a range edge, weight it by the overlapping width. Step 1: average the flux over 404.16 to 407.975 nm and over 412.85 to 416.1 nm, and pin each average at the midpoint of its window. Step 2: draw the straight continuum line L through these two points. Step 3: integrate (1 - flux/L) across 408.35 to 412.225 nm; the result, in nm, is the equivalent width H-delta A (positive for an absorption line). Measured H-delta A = 0.61 nm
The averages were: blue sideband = 11.1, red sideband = 10.7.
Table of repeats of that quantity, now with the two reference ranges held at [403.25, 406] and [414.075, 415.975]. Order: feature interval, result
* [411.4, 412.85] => 0.15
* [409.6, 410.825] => 0.30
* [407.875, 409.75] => 0.25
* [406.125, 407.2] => -0.02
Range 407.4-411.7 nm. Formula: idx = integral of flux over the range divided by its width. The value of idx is 9.24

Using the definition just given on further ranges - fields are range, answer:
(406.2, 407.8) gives 11.1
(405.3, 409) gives 10.8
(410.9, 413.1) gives 9.69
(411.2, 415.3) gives 10.4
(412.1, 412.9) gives 9.84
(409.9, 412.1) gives 8.97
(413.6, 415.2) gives 11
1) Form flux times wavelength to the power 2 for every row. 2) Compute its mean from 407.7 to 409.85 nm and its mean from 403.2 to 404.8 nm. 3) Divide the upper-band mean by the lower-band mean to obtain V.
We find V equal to 0.89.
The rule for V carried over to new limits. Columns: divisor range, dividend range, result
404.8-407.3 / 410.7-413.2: 0.86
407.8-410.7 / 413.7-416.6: 1.20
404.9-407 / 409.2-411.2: 0.77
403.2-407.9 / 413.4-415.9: 1.02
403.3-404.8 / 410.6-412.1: 0.88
